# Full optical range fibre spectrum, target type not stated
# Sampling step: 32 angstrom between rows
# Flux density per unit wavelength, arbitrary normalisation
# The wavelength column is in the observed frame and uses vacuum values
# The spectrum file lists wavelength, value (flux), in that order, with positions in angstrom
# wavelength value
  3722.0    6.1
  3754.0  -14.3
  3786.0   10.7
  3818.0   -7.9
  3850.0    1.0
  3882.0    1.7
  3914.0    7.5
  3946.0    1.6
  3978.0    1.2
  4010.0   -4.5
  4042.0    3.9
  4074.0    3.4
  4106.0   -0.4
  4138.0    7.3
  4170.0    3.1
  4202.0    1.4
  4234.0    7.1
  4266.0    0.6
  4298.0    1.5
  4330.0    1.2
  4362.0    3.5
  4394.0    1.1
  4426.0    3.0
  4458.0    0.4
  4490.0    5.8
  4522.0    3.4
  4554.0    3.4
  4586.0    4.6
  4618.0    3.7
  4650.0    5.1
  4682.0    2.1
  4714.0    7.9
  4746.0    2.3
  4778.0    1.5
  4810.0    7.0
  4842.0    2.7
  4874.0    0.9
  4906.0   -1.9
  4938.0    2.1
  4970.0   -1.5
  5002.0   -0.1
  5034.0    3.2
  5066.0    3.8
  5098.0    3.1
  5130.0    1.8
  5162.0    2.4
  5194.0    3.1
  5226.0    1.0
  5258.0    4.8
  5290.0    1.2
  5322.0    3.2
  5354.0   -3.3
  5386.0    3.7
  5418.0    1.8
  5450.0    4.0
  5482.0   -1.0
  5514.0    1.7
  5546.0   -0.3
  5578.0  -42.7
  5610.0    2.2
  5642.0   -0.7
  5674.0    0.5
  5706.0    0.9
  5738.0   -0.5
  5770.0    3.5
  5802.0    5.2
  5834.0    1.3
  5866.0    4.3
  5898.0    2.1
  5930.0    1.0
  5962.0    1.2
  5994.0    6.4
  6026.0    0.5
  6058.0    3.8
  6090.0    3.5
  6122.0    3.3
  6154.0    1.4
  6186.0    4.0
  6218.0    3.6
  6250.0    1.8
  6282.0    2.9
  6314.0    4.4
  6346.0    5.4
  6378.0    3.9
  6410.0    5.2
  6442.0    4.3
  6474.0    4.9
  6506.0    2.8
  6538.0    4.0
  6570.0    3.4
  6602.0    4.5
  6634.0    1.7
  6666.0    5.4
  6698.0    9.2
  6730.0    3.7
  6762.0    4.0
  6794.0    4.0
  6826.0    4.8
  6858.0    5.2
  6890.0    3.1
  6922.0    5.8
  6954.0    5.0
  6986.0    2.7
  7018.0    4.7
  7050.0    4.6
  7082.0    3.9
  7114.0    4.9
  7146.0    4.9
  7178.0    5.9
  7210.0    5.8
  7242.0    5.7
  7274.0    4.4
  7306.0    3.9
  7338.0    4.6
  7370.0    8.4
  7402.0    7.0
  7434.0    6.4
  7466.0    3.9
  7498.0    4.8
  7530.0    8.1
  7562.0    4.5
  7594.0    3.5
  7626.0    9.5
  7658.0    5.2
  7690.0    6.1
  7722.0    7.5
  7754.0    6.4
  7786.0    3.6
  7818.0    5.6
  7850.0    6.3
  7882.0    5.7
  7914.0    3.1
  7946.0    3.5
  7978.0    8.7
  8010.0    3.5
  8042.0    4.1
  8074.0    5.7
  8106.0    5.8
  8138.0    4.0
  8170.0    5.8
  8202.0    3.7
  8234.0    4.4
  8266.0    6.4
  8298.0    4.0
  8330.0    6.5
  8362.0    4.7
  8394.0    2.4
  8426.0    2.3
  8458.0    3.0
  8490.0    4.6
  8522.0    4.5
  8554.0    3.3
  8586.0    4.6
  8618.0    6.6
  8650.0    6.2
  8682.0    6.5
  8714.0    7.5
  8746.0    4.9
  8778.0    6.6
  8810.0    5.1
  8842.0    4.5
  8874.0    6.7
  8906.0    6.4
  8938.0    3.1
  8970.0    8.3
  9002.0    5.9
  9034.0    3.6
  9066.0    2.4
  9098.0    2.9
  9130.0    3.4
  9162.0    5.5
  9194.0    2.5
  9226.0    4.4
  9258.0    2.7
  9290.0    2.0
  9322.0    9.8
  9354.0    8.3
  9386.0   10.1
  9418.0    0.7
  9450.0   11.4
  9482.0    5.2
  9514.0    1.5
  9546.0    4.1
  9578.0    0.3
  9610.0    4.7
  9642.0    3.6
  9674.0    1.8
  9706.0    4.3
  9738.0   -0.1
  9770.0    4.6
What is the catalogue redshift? 0.79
